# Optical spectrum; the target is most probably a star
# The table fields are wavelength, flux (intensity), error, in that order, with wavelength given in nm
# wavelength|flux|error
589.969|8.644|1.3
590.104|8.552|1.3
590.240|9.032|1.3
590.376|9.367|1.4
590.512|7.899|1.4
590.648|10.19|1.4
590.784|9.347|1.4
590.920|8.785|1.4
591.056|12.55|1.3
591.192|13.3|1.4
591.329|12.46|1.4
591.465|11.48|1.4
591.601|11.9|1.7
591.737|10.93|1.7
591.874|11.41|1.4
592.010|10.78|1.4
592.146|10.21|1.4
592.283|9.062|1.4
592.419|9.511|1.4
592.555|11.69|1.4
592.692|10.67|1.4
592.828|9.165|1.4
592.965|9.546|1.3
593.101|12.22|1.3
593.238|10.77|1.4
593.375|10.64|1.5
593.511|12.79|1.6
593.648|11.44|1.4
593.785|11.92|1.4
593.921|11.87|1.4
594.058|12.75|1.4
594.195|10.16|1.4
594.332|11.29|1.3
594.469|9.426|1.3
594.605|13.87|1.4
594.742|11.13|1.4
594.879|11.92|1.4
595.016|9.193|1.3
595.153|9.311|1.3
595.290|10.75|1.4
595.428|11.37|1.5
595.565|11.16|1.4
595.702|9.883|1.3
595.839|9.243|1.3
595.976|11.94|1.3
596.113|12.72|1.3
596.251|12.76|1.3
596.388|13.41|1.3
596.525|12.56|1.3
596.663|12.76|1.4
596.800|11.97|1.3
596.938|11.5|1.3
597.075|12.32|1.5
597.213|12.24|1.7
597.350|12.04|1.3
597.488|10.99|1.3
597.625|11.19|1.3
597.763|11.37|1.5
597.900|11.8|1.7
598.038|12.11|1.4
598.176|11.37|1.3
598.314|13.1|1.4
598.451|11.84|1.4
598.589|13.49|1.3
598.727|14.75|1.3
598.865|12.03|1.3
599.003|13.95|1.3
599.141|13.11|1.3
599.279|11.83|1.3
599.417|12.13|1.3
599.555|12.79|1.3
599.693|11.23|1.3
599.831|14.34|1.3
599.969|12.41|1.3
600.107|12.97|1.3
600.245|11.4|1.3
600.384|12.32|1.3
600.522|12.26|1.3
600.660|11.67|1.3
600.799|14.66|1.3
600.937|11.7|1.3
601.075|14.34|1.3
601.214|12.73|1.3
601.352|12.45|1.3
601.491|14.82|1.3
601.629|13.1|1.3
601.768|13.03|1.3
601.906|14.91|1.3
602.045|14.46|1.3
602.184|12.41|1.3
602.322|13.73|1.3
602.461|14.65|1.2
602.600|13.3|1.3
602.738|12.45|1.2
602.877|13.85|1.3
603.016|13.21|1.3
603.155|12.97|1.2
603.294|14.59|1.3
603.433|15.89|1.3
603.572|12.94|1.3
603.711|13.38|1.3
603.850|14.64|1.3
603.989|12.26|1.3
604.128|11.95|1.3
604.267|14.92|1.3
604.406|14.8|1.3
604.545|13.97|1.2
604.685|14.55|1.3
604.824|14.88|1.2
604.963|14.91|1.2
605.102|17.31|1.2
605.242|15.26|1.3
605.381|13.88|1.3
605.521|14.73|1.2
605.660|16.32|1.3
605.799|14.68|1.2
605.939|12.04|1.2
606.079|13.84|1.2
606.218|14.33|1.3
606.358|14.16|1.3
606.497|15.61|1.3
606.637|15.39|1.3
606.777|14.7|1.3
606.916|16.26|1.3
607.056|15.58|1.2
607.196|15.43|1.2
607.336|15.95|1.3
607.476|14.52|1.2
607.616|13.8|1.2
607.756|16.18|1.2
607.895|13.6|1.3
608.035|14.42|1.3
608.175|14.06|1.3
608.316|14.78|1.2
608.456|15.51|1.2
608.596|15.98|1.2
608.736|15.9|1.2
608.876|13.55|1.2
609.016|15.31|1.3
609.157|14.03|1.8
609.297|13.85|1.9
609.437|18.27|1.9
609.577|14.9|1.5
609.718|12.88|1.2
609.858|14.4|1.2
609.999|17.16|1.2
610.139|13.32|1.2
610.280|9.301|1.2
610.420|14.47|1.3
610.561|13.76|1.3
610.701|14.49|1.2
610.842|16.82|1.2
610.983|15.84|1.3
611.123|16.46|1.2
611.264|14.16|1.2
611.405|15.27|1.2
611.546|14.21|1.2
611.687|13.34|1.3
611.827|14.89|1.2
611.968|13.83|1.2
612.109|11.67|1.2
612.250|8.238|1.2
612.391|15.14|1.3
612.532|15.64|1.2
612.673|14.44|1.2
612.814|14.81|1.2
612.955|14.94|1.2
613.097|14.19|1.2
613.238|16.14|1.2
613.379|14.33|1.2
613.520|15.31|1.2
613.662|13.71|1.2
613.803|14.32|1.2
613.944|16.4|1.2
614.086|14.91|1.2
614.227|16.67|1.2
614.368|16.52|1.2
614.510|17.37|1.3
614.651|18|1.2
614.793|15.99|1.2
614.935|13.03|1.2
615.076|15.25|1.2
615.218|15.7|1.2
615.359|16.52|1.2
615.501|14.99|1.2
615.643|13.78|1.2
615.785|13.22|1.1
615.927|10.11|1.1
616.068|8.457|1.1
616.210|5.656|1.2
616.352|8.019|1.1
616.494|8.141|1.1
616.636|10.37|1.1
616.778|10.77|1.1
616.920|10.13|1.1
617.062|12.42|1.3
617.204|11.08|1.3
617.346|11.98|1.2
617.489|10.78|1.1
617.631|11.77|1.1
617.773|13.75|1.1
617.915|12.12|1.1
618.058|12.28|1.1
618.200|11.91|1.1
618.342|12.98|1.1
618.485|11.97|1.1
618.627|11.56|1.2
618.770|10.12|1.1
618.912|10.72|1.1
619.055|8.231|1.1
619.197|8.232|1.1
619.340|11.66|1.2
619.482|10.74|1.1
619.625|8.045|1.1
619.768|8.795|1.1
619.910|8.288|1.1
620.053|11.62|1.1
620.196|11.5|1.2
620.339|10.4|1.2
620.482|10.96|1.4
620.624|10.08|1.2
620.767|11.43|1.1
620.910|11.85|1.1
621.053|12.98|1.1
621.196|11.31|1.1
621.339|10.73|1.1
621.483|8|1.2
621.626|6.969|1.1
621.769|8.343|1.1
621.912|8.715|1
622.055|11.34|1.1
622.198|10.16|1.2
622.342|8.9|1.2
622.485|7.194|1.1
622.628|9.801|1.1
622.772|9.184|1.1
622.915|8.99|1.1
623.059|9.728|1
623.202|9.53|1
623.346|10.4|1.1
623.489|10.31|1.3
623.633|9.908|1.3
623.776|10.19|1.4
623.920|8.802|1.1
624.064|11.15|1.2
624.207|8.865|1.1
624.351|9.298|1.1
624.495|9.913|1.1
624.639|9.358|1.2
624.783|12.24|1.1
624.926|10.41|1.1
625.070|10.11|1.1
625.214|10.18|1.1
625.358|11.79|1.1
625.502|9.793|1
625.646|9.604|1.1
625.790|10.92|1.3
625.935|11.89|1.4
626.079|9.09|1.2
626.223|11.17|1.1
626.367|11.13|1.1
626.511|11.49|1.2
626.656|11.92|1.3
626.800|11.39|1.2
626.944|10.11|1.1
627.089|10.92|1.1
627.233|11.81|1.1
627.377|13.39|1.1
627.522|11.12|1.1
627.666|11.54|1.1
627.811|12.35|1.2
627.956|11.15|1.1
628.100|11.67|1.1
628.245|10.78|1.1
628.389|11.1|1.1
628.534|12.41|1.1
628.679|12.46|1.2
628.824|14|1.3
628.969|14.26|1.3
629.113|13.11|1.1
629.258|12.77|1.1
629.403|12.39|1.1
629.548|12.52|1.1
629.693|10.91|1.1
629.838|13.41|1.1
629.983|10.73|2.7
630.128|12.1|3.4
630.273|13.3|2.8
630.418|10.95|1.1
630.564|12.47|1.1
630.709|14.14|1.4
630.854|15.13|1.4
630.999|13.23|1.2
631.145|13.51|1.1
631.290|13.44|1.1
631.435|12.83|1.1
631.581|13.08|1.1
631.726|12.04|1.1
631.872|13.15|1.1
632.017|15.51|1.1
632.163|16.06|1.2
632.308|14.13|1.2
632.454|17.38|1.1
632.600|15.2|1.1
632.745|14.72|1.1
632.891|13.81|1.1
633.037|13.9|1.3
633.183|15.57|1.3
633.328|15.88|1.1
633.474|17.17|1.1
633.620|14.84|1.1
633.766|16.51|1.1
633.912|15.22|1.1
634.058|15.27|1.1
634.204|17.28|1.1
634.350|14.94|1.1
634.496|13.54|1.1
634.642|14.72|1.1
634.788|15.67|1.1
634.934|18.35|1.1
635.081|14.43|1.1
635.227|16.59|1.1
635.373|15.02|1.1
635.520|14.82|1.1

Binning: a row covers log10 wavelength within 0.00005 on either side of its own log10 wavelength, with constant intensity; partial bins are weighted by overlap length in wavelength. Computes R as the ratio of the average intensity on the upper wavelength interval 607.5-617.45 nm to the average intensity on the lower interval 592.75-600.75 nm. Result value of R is 1.18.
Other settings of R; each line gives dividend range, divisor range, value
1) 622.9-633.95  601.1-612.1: 0.85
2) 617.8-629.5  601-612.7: 0.75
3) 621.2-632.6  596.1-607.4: 0.85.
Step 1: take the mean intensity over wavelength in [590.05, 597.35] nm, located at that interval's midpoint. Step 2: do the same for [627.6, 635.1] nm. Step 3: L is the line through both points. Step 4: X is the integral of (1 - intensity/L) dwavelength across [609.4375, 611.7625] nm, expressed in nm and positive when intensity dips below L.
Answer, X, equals -0.43 nm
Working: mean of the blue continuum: 11.1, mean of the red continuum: 13.8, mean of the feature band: 14.5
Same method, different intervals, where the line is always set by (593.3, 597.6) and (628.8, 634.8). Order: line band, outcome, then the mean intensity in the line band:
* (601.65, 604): -0.33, 13.7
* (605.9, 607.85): -0.40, 14.9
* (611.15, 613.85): -0.31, 14.2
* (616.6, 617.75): 0.15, 11.3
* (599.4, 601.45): -0.14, 12.7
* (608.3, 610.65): -0.39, 14.5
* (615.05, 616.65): 0.16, 11.6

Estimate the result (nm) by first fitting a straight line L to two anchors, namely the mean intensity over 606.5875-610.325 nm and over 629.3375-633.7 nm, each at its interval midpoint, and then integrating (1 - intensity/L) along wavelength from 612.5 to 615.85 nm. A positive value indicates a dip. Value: -0.16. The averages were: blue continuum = 14.8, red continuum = 13.8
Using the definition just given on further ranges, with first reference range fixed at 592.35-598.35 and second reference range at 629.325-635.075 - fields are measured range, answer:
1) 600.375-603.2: -0.337 nm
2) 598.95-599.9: -0.084 nm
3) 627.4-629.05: 0.214 nm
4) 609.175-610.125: -0.195 nm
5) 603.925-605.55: -0.312 nm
